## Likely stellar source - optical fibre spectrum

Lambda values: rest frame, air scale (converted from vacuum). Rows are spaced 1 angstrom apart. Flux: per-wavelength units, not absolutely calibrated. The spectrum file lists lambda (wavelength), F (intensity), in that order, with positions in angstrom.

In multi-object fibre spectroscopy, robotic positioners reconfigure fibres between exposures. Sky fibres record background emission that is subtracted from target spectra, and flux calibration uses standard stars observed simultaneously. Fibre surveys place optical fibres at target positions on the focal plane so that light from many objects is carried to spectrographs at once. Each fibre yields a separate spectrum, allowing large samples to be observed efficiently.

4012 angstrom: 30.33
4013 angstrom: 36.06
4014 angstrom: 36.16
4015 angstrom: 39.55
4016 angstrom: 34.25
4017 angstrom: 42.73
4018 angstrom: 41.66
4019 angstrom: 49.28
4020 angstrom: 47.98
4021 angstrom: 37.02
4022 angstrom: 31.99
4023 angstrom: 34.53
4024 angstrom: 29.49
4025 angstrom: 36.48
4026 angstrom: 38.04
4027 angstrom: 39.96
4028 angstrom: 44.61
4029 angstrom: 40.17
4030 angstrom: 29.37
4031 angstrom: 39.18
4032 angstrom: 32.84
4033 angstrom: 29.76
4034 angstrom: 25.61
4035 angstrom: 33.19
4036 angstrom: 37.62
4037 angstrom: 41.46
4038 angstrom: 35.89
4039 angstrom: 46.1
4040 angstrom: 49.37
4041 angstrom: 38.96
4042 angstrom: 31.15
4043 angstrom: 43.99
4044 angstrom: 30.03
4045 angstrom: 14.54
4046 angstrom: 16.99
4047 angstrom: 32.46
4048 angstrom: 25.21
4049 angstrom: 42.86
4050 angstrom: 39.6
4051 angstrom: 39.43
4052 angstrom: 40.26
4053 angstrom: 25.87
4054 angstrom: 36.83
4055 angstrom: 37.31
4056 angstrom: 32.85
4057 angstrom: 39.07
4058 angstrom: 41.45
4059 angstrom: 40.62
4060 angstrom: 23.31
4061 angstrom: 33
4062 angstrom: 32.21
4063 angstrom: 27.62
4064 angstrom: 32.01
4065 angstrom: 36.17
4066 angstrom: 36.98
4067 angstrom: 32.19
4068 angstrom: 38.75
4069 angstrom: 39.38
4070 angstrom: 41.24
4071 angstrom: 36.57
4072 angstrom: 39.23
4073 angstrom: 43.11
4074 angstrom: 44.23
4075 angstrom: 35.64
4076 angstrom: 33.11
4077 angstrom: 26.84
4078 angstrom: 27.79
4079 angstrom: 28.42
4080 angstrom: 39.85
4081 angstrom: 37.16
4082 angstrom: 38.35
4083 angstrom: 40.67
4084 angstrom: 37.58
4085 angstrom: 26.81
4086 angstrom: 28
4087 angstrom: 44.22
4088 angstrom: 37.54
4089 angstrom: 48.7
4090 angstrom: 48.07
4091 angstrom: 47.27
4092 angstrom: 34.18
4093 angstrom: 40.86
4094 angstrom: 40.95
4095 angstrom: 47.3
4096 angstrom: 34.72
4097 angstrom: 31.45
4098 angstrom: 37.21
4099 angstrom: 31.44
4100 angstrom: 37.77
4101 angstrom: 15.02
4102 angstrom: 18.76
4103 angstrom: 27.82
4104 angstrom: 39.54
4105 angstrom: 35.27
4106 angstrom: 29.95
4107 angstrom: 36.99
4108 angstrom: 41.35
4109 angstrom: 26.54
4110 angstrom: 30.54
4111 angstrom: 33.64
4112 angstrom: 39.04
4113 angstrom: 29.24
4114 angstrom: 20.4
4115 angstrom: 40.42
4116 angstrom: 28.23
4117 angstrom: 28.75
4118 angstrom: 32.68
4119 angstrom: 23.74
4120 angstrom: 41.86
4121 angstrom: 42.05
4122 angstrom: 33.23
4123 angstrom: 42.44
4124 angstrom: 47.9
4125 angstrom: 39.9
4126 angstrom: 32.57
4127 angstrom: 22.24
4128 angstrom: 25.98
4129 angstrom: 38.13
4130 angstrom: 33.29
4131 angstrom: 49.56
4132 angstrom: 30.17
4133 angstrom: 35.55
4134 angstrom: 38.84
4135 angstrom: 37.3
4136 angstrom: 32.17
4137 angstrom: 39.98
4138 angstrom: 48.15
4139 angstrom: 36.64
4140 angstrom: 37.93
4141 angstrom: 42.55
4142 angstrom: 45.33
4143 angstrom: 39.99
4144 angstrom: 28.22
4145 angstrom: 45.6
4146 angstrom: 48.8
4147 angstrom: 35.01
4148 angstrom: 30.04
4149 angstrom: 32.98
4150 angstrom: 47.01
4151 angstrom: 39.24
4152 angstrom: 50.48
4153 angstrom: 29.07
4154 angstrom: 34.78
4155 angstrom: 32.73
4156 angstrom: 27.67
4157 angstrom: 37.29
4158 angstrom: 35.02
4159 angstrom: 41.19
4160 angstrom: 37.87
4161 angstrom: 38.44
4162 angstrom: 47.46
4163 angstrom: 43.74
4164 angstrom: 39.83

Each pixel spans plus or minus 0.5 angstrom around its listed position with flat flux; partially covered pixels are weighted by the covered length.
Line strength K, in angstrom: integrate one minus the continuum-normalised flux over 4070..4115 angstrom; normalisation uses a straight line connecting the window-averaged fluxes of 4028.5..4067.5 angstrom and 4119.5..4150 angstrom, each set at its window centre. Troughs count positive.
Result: 1.1 angstrom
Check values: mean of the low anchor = 34.4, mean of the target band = 35.3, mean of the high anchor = 38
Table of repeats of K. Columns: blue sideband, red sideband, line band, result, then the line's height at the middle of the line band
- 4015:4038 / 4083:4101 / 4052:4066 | 1.3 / 37.5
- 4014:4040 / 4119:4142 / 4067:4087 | 0.8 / 37.6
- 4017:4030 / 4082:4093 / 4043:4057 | 2.4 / 39.1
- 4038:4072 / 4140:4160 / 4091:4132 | 2.9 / 36.8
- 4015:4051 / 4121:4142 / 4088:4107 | 0.6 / 37.1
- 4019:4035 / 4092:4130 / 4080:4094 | -2.0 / 34.4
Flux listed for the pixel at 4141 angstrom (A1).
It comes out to 42.55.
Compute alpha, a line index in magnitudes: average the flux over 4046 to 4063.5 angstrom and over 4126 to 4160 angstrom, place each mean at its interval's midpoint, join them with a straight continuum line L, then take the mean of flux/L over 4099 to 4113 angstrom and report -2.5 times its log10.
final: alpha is 0.14 mag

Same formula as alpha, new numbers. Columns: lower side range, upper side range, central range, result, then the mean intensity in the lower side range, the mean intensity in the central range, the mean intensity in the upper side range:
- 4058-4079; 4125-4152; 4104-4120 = 0.14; 35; 32.3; 37.7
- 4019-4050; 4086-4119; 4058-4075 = -0.03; 35.5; 36.2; 34.6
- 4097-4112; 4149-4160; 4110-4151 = -0.05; 31.8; 36.4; 37.3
